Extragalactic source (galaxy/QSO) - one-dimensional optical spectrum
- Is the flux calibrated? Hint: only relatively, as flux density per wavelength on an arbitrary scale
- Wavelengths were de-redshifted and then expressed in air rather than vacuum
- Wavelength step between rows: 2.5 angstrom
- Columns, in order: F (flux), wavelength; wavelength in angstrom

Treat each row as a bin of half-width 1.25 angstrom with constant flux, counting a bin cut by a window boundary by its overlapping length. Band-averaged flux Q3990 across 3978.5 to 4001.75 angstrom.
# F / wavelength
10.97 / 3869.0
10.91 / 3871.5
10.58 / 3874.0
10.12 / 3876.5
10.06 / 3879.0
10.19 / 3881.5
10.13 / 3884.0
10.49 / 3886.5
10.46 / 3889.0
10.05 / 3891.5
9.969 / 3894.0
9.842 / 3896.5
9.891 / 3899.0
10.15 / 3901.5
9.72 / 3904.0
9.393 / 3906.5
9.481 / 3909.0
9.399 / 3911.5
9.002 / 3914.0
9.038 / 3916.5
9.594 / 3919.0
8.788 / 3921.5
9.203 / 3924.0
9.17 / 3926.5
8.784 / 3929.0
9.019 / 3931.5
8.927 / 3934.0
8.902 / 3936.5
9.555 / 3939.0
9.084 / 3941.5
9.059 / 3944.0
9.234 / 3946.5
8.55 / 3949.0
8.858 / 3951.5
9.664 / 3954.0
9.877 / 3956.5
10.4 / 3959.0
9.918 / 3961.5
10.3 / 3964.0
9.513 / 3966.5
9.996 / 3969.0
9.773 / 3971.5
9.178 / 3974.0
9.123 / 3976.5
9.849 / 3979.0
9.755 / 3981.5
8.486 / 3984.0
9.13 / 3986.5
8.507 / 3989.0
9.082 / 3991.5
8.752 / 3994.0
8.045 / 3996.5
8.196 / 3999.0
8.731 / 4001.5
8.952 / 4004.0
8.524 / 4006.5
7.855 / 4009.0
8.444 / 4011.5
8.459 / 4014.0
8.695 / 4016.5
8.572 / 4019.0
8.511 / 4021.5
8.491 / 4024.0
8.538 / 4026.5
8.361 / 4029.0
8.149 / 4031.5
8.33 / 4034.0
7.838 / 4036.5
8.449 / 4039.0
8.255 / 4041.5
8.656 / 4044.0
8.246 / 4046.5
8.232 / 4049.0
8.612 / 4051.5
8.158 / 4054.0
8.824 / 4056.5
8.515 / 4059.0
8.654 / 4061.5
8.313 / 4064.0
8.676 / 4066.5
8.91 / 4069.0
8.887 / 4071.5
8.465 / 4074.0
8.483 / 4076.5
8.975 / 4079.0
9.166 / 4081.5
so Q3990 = 8.83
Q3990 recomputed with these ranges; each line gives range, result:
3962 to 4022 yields 8.95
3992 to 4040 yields 8.43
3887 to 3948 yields 9.41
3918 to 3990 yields 9.32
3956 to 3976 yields 9.84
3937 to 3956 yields 9.16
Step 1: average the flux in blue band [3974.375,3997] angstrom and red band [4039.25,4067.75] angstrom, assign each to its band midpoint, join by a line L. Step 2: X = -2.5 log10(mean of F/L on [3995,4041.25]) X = 0.04 mag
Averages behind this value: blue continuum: 9.01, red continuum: 8.47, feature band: 8.4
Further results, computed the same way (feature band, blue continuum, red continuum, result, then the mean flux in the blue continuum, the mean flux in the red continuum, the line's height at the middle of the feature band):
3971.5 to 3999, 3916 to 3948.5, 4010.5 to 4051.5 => -0.03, 9.09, 8.4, 8.72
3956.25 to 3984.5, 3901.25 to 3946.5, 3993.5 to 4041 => -0.10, 9.22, 8.41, 8.81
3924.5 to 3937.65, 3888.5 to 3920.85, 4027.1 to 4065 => 0.05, 9.66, 8.38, 9.42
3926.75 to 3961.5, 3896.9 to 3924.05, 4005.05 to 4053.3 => -0.01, 9.45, 8.38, 9.14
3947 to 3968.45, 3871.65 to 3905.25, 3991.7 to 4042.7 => -0.05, 10.2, 8.42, 9.22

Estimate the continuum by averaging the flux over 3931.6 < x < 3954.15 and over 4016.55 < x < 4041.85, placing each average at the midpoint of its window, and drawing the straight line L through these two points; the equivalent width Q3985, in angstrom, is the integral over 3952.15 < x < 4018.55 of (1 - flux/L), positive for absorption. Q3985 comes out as -2.94 angstrom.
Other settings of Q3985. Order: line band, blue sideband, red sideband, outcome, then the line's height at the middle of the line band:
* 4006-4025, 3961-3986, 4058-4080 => 1.50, 9.16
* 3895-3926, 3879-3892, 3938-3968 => 1.63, 9.98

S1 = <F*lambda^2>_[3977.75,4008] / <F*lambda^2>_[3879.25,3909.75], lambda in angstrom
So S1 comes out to 0.93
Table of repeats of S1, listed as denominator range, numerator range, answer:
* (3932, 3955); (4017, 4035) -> 0.97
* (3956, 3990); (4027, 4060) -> 0.91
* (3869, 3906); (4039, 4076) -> 0.91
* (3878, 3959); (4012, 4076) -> 0.95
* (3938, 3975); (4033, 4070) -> 0.93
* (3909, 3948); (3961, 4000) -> 1.04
